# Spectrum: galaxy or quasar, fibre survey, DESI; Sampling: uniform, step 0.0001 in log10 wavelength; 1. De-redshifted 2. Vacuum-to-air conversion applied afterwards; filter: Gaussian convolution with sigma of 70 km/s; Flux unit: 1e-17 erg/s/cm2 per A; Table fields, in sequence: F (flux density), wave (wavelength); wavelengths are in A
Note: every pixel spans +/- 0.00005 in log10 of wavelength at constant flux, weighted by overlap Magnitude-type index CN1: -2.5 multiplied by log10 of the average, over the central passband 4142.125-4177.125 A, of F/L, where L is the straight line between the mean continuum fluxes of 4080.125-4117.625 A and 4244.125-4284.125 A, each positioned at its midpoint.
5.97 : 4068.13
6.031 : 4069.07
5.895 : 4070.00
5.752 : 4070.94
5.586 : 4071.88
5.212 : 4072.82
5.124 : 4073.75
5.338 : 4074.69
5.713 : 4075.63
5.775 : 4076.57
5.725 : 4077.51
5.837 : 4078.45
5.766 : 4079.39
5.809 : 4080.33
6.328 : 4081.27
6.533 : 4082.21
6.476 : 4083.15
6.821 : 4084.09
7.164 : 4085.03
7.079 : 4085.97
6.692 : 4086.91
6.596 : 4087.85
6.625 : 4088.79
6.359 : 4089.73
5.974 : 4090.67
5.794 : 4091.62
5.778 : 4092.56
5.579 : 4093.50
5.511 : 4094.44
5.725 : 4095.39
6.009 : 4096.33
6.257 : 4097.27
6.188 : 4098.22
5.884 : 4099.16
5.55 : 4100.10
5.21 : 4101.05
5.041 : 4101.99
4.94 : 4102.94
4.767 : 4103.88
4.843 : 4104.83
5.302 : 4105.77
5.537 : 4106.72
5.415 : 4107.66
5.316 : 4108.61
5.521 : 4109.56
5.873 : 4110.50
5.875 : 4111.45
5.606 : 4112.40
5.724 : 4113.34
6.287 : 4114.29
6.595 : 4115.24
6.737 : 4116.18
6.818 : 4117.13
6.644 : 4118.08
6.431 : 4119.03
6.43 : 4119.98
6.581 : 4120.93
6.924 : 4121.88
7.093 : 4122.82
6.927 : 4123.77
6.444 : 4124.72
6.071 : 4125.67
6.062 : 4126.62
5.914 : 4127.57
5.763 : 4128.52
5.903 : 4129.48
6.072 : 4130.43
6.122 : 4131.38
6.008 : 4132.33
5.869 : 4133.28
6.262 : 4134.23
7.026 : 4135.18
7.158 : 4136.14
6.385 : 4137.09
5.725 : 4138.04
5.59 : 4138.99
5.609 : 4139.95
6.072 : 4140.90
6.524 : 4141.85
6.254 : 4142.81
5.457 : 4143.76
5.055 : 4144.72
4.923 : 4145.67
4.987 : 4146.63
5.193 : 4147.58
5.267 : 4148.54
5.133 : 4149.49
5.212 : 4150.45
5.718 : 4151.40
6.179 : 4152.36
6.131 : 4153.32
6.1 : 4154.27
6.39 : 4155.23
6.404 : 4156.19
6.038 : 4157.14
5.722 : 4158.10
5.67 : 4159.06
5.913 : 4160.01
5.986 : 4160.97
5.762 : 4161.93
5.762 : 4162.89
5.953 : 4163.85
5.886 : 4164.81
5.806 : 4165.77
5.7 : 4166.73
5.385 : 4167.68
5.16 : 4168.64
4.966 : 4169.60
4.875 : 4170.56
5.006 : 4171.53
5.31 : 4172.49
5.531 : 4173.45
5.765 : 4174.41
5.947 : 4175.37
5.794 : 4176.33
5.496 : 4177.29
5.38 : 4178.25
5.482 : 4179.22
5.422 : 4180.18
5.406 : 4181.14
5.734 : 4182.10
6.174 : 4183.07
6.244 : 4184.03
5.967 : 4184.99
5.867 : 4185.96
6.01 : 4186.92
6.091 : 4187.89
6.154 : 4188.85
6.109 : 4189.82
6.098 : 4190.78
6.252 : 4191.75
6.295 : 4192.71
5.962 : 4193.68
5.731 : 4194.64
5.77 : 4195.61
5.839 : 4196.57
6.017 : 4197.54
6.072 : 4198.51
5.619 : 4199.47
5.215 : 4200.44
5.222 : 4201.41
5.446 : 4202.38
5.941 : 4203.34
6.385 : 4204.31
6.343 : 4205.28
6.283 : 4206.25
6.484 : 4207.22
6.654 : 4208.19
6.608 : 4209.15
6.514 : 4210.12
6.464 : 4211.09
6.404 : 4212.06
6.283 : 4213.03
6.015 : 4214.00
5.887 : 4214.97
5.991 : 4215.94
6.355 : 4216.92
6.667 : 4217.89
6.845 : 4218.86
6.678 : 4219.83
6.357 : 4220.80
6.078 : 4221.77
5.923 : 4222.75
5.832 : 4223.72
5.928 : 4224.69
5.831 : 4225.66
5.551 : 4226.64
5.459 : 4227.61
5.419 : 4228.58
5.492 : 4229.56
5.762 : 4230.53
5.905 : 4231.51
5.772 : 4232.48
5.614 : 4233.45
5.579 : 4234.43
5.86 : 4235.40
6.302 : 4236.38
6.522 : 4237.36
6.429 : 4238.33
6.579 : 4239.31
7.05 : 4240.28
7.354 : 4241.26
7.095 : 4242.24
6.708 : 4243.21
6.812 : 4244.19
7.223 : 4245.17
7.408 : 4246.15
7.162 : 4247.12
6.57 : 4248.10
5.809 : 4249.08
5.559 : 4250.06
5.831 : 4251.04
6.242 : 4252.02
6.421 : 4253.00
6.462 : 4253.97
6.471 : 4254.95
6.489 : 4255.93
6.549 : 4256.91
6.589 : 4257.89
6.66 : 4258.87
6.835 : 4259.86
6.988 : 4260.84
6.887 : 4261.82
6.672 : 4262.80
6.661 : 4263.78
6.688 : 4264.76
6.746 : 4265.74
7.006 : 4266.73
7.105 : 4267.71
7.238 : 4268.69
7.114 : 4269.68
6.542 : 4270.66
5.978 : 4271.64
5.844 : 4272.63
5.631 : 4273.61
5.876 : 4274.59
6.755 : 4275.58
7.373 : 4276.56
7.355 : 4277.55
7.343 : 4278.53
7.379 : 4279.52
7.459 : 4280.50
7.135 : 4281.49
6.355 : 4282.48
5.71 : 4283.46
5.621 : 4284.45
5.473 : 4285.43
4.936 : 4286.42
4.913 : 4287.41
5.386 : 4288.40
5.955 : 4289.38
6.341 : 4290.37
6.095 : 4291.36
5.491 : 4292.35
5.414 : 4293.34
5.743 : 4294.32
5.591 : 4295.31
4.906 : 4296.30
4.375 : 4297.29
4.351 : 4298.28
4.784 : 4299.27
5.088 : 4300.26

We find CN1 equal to 0.108 mag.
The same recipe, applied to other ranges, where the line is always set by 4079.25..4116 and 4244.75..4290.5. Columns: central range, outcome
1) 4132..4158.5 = 0.04 mag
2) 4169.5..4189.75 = 0.10 mag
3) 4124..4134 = -0.01 mag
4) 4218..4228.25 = 0.05 mag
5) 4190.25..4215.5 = 0.03 mag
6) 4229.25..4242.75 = 0.02 mag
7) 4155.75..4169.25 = 0.06 mag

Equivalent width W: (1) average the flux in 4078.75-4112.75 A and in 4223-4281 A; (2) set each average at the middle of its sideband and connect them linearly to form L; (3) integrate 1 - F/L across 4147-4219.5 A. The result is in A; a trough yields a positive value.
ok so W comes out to 3.9 A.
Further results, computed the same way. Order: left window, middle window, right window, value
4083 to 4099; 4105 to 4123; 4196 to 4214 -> 0.4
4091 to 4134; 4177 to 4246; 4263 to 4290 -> 1.5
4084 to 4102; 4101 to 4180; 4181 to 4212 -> 3.2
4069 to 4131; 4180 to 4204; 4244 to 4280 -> 1.8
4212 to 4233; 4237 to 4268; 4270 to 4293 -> -2.8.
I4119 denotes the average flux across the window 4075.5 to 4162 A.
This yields 5.98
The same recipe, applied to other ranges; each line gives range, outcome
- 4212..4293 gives 6.34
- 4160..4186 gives 5.62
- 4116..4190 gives 5.9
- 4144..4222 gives 5.86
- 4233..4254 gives 6.48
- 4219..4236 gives 5.85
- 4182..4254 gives 6.17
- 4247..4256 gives 6.26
